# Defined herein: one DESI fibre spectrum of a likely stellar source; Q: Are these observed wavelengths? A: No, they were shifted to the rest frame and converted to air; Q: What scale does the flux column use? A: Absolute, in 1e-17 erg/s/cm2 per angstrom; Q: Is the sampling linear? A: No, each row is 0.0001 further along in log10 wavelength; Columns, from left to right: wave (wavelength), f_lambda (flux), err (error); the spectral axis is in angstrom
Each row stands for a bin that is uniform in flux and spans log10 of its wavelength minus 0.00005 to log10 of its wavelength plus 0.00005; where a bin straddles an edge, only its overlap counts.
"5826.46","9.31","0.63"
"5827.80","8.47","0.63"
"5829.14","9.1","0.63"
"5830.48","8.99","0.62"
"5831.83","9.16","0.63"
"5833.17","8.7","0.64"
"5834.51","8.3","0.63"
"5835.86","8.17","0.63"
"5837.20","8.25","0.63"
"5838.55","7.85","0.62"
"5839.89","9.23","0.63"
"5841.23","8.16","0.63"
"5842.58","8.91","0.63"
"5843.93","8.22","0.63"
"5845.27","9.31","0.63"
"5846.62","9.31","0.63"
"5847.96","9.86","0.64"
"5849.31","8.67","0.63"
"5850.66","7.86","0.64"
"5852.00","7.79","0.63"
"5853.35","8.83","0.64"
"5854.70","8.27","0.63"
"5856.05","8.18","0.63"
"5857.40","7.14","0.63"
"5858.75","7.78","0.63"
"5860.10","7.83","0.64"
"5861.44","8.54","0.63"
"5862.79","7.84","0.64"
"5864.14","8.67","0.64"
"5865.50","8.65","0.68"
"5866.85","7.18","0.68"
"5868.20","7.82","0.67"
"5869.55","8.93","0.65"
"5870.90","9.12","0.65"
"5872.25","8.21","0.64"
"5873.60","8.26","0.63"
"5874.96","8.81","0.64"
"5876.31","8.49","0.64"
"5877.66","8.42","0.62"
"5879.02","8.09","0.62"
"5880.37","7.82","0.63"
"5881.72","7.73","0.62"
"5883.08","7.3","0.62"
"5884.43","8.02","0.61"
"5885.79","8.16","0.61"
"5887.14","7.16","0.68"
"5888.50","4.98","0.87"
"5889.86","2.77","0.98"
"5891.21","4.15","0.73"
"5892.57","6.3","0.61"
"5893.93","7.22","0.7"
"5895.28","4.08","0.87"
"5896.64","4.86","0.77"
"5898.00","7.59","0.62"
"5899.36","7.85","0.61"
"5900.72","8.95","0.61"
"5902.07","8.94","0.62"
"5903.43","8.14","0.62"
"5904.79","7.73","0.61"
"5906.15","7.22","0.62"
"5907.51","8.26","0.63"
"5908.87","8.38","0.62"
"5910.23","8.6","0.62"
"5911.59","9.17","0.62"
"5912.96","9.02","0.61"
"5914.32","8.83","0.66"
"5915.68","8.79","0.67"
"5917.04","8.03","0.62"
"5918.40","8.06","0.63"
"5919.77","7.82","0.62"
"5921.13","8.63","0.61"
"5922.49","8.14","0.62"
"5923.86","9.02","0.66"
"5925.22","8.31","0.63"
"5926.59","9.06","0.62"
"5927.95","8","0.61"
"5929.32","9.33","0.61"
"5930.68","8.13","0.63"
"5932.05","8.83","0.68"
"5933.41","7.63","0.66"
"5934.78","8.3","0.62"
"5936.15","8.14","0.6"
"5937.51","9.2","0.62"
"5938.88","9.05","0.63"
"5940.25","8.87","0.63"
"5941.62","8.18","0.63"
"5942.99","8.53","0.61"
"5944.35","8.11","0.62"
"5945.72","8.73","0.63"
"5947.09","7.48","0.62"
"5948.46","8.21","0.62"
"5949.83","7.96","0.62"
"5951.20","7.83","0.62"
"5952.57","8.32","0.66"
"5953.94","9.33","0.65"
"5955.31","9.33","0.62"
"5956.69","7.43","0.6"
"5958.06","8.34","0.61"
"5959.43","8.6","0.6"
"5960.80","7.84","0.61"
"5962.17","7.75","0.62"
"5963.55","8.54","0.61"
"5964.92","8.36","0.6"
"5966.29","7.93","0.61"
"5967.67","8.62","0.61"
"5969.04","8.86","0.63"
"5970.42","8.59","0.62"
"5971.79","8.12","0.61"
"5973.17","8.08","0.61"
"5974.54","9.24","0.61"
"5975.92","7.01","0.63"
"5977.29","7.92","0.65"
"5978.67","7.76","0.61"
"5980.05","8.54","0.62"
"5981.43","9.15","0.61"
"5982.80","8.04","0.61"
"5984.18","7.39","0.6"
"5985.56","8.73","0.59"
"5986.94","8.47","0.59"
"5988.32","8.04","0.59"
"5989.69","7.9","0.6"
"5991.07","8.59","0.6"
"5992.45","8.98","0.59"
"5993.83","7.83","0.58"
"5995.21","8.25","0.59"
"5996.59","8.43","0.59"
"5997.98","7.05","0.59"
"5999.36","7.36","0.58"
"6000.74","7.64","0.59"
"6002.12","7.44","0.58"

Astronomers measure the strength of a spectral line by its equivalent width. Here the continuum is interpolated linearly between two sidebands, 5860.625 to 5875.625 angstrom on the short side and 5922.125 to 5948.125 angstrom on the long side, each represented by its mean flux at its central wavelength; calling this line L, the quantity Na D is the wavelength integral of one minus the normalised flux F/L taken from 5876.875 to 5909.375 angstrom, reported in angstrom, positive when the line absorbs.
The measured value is 5.1 angstrom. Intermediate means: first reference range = 8.36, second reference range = 8.48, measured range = 7.09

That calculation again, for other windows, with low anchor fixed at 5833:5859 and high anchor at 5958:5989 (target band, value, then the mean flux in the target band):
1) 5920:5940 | -0.5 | 8.55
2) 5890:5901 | 3.0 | 6.11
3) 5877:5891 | 2.4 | 6.95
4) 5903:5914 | 0.0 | 8.33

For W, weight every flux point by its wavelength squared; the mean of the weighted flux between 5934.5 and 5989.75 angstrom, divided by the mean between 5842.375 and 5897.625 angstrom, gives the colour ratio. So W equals 1.12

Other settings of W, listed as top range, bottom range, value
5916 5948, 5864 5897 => 1.18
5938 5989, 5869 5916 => 1.12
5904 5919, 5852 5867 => 1.05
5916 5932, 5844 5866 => 1.03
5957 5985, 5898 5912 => 1.02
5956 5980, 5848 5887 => 1.04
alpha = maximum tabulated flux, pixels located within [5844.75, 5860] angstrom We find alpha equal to 9.86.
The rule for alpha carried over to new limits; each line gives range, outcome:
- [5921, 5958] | 9.33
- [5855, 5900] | 9.12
